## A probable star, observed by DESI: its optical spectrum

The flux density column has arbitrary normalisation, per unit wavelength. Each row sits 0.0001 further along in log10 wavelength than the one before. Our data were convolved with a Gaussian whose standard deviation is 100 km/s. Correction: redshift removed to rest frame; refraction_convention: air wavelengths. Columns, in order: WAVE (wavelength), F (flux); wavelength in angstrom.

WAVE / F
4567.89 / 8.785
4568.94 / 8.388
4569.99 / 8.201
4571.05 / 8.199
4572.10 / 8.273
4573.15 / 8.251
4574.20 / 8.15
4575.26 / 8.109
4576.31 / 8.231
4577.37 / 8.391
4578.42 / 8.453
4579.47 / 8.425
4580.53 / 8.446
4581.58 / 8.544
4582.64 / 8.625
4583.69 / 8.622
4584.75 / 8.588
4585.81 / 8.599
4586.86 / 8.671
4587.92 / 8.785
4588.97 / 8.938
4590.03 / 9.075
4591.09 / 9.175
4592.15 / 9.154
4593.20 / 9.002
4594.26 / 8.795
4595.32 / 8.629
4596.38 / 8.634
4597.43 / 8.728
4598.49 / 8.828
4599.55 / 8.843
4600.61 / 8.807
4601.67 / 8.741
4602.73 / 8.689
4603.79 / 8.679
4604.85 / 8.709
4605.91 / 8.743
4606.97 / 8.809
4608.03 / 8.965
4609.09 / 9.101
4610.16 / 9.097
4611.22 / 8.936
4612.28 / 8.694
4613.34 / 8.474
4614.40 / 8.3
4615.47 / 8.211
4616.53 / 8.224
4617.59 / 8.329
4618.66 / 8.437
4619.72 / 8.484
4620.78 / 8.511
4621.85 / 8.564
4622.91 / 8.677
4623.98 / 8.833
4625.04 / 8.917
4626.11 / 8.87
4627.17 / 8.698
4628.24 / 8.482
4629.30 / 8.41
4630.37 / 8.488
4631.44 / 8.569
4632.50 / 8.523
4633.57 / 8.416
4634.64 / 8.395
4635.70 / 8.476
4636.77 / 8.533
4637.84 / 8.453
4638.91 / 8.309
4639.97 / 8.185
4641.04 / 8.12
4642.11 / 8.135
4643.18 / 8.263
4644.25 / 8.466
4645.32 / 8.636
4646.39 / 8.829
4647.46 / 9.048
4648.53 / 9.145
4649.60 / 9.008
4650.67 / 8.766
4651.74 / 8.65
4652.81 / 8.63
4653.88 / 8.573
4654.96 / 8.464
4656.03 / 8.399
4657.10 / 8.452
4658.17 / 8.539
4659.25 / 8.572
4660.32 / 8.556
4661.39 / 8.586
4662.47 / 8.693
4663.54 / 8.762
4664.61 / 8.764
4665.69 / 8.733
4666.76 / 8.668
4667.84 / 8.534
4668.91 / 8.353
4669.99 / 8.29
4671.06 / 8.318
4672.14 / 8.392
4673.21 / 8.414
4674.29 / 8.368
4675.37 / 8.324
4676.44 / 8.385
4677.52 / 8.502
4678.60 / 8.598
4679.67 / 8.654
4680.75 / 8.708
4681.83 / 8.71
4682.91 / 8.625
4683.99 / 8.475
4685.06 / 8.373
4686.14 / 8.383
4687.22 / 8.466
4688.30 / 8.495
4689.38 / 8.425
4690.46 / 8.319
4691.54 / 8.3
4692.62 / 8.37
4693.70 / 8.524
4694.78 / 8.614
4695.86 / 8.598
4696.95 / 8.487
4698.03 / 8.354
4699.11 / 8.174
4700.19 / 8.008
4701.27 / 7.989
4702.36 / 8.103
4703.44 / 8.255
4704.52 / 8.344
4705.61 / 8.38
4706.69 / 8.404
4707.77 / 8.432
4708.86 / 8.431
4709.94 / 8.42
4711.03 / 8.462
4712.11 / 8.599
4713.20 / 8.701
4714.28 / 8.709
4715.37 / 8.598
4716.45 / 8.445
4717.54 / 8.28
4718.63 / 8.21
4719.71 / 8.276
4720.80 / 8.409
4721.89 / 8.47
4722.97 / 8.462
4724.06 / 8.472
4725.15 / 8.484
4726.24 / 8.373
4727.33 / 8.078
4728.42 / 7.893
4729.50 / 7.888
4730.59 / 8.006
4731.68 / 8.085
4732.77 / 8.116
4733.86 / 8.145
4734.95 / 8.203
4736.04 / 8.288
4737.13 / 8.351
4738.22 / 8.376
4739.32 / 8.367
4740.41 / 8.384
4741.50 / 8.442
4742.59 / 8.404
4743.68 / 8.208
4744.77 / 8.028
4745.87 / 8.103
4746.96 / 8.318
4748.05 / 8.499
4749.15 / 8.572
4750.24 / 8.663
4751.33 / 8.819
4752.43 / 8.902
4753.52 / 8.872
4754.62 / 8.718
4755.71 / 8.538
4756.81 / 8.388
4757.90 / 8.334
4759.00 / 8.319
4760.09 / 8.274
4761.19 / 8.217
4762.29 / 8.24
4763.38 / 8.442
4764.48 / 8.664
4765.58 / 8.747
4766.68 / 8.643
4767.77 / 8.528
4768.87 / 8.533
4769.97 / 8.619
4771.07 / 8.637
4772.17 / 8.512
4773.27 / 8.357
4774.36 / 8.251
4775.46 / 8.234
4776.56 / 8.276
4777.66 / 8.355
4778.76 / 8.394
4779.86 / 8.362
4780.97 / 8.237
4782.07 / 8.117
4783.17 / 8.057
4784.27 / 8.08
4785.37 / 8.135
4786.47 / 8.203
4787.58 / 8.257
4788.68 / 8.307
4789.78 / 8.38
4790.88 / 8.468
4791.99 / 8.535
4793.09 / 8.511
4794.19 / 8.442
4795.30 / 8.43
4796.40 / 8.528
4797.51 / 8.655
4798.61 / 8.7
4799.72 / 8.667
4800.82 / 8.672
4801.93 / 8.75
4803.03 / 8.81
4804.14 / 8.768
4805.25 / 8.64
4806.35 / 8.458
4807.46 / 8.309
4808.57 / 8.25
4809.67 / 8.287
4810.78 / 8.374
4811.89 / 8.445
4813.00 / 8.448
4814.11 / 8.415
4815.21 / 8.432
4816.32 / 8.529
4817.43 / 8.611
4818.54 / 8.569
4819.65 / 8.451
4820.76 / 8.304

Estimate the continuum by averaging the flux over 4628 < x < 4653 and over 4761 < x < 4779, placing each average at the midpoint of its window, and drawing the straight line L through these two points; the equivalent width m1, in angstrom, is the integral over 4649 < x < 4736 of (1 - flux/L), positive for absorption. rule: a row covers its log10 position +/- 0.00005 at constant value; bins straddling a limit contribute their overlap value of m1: 0.8 angstrom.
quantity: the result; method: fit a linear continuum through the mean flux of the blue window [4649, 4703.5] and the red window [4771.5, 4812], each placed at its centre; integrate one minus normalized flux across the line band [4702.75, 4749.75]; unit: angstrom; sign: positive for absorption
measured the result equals 0.7 angstrom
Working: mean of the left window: 8.49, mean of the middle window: 8.33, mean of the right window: 8.41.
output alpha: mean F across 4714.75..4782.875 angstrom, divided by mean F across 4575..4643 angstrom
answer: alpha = 1.0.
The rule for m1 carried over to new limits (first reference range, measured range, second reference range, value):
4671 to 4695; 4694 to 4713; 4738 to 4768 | 0.2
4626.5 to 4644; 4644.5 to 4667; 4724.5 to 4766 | -0.8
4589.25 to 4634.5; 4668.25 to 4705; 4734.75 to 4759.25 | 0.7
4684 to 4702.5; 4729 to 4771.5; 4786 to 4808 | 0.2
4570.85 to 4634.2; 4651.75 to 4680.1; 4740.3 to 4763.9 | 0.1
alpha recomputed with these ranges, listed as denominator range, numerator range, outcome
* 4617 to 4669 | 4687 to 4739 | 0.97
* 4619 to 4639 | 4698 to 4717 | 0.98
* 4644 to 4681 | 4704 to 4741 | 0.97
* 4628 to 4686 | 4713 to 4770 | 0.98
